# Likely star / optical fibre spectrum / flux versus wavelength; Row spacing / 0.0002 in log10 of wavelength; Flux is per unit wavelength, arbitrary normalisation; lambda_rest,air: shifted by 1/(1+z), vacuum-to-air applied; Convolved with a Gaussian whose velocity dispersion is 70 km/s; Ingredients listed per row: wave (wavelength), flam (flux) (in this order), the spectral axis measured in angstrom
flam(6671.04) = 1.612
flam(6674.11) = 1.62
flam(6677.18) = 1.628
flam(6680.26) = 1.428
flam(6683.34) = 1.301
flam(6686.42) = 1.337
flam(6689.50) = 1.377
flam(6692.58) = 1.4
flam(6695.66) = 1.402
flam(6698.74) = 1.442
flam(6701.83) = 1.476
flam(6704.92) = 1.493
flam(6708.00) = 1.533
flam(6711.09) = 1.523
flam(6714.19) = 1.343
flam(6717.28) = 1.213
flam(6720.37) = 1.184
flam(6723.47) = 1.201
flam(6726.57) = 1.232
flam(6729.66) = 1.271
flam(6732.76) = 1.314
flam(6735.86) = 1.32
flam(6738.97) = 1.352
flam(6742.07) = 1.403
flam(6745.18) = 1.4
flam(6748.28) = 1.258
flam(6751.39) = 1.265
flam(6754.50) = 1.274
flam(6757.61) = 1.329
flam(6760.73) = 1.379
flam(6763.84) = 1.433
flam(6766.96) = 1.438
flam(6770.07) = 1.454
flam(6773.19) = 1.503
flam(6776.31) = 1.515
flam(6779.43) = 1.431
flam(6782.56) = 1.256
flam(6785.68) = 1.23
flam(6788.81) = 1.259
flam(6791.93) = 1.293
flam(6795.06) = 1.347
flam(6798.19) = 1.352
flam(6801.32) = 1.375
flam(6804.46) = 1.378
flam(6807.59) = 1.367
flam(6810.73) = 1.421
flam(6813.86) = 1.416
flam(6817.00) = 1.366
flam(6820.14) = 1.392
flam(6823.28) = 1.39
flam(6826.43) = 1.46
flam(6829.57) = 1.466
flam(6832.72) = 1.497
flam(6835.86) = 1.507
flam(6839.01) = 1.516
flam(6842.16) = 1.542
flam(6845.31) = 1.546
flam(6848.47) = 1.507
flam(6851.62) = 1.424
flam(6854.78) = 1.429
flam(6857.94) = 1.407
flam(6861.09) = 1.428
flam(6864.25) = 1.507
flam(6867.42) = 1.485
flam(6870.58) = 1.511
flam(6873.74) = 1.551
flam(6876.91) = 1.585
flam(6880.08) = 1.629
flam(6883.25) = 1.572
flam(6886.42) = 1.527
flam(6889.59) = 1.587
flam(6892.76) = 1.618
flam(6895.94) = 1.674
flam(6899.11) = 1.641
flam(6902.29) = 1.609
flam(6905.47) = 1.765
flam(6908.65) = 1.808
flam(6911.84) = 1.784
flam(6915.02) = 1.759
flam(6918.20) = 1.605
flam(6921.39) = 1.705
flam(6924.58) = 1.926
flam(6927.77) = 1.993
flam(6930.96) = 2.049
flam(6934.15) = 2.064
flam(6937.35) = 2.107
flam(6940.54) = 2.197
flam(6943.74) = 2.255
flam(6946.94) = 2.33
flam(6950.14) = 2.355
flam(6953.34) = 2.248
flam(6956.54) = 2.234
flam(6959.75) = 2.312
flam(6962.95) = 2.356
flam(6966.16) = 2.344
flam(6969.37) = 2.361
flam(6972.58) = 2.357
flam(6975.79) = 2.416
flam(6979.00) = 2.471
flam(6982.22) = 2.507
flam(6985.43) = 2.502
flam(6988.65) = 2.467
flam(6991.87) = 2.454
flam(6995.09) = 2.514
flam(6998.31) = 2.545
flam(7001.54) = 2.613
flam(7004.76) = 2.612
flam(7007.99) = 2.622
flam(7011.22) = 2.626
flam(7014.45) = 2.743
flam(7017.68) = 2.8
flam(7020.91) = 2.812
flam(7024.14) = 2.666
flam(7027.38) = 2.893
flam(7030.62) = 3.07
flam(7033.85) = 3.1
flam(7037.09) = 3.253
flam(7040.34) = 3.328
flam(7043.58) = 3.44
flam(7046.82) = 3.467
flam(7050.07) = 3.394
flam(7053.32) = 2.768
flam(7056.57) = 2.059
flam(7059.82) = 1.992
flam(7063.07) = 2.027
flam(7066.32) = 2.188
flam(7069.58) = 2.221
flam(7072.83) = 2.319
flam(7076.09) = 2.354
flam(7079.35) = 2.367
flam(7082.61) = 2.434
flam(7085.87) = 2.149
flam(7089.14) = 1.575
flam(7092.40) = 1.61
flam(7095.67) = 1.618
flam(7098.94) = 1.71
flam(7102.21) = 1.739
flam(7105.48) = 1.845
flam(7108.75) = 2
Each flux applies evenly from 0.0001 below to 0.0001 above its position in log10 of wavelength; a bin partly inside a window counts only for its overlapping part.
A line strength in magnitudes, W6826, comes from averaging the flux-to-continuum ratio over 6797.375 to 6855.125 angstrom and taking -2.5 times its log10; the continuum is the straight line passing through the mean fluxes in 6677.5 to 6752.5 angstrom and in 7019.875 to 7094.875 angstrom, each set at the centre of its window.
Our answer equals 0.21 mag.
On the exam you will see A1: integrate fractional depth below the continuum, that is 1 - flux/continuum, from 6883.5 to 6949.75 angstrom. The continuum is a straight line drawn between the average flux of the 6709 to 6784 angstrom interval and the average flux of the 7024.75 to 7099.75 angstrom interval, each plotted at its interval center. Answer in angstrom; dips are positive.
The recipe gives 4.1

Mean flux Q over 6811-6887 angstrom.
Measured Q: 1.48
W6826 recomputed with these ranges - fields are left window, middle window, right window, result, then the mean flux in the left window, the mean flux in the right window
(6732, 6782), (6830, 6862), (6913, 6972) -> 0.17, 1.38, 2.12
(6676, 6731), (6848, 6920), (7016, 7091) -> 0.27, 1.38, 2.63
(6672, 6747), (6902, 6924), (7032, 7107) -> 0.13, 1.38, 2.39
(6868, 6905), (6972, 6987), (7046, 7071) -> -0.18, 1.59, 2.49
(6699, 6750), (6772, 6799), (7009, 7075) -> 0.19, 1.35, 2.75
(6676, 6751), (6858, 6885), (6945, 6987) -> 0.29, 1.36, 2.37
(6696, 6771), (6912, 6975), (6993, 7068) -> 0.11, 1.36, 2.76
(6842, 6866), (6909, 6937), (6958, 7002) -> 0.08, 1.47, 2.44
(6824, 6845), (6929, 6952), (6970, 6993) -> 0.00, 1.5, 2.45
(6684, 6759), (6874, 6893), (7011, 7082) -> 0.27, 1.35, 2.72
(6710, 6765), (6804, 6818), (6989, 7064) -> 0.21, 1.31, 2.78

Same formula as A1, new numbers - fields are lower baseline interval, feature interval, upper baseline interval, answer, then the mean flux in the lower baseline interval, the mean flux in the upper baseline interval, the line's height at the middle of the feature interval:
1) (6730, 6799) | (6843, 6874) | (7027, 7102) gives 4.1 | 1.35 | 2.47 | 1.7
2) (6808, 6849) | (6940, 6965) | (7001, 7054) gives 1.1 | 1.46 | 2.96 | 2.4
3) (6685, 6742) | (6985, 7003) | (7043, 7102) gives -3.8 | 1.36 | 2.28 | 2.08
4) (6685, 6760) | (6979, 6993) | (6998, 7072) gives 0.3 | 1.35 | 2.75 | 2.53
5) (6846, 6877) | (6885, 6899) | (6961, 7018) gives 1.0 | 1.48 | 2.51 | 1.73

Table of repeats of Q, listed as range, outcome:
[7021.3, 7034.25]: 2.91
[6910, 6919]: 1.73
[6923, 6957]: 2.16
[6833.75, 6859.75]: 1.48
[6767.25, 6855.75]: 1.42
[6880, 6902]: 1.61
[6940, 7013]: 2.43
